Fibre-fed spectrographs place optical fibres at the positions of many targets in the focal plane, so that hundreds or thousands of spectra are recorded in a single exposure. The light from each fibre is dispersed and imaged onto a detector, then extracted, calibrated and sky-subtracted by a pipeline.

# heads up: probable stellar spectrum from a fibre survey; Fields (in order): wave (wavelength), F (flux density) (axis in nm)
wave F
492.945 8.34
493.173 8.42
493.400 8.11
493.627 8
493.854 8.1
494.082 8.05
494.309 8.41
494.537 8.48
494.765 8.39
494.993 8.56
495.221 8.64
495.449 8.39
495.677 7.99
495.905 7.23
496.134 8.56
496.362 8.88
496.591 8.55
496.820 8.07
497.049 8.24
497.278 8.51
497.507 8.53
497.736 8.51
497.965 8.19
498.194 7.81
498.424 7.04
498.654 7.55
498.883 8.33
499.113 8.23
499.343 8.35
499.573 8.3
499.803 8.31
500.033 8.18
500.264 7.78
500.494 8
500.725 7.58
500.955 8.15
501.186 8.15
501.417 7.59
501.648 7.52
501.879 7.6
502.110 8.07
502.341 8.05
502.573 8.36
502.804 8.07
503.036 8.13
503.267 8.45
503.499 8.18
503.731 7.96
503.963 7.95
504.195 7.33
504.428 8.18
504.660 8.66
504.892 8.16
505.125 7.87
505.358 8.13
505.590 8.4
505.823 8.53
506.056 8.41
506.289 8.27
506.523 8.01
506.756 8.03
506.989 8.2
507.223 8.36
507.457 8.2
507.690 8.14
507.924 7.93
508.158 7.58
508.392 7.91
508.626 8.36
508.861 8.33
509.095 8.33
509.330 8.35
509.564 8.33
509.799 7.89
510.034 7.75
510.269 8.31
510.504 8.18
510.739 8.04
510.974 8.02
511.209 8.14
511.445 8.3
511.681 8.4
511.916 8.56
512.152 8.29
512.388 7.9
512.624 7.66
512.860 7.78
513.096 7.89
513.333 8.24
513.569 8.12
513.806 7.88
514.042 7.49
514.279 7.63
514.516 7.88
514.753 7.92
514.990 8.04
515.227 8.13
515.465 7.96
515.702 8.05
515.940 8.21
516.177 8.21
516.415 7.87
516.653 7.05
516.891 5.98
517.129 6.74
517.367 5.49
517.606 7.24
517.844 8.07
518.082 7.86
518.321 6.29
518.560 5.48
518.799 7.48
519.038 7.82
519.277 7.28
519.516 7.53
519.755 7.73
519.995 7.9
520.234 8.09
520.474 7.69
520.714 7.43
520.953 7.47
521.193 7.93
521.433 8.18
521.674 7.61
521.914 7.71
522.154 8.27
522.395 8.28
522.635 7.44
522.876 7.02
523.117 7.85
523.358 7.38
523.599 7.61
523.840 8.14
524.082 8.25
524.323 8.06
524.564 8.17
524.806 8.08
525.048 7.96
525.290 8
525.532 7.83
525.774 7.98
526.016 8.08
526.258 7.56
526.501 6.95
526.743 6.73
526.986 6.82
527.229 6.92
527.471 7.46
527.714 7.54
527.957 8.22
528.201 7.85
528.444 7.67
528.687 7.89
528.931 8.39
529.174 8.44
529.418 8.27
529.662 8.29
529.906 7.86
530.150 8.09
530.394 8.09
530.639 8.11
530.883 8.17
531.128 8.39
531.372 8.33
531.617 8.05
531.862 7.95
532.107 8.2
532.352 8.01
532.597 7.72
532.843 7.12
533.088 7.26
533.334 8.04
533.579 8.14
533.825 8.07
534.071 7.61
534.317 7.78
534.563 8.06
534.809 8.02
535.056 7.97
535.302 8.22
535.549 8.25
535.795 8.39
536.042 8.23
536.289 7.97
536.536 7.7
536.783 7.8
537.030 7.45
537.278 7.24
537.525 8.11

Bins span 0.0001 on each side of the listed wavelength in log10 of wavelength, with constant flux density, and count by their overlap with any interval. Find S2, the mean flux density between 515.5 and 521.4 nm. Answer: 7.39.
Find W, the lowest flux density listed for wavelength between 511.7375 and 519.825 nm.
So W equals 5.48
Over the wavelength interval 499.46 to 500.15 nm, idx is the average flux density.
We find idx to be 8.26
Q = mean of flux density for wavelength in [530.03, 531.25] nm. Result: 8.17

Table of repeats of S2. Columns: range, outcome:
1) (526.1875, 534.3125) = 7.83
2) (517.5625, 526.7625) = 7.67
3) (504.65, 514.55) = 8.11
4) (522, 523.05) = 7.76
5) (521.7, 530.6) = 7.81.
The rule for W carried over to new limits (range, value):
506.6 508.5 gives 7.58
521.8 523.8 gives 7.02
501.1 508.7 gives 7.33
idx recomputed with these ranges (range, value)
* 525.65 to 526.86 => 7.47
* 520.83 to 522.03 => 7.78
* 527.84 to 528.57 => 7.91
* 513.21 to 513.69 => 8.17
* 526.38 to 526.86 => 6.85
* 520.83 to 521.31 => 7.71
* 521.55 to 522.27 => 7.86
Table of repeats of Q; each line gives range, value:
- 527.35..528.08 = 7.74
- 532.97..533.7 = 7.82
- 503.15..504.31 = 7.98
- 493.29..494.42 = 8.14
